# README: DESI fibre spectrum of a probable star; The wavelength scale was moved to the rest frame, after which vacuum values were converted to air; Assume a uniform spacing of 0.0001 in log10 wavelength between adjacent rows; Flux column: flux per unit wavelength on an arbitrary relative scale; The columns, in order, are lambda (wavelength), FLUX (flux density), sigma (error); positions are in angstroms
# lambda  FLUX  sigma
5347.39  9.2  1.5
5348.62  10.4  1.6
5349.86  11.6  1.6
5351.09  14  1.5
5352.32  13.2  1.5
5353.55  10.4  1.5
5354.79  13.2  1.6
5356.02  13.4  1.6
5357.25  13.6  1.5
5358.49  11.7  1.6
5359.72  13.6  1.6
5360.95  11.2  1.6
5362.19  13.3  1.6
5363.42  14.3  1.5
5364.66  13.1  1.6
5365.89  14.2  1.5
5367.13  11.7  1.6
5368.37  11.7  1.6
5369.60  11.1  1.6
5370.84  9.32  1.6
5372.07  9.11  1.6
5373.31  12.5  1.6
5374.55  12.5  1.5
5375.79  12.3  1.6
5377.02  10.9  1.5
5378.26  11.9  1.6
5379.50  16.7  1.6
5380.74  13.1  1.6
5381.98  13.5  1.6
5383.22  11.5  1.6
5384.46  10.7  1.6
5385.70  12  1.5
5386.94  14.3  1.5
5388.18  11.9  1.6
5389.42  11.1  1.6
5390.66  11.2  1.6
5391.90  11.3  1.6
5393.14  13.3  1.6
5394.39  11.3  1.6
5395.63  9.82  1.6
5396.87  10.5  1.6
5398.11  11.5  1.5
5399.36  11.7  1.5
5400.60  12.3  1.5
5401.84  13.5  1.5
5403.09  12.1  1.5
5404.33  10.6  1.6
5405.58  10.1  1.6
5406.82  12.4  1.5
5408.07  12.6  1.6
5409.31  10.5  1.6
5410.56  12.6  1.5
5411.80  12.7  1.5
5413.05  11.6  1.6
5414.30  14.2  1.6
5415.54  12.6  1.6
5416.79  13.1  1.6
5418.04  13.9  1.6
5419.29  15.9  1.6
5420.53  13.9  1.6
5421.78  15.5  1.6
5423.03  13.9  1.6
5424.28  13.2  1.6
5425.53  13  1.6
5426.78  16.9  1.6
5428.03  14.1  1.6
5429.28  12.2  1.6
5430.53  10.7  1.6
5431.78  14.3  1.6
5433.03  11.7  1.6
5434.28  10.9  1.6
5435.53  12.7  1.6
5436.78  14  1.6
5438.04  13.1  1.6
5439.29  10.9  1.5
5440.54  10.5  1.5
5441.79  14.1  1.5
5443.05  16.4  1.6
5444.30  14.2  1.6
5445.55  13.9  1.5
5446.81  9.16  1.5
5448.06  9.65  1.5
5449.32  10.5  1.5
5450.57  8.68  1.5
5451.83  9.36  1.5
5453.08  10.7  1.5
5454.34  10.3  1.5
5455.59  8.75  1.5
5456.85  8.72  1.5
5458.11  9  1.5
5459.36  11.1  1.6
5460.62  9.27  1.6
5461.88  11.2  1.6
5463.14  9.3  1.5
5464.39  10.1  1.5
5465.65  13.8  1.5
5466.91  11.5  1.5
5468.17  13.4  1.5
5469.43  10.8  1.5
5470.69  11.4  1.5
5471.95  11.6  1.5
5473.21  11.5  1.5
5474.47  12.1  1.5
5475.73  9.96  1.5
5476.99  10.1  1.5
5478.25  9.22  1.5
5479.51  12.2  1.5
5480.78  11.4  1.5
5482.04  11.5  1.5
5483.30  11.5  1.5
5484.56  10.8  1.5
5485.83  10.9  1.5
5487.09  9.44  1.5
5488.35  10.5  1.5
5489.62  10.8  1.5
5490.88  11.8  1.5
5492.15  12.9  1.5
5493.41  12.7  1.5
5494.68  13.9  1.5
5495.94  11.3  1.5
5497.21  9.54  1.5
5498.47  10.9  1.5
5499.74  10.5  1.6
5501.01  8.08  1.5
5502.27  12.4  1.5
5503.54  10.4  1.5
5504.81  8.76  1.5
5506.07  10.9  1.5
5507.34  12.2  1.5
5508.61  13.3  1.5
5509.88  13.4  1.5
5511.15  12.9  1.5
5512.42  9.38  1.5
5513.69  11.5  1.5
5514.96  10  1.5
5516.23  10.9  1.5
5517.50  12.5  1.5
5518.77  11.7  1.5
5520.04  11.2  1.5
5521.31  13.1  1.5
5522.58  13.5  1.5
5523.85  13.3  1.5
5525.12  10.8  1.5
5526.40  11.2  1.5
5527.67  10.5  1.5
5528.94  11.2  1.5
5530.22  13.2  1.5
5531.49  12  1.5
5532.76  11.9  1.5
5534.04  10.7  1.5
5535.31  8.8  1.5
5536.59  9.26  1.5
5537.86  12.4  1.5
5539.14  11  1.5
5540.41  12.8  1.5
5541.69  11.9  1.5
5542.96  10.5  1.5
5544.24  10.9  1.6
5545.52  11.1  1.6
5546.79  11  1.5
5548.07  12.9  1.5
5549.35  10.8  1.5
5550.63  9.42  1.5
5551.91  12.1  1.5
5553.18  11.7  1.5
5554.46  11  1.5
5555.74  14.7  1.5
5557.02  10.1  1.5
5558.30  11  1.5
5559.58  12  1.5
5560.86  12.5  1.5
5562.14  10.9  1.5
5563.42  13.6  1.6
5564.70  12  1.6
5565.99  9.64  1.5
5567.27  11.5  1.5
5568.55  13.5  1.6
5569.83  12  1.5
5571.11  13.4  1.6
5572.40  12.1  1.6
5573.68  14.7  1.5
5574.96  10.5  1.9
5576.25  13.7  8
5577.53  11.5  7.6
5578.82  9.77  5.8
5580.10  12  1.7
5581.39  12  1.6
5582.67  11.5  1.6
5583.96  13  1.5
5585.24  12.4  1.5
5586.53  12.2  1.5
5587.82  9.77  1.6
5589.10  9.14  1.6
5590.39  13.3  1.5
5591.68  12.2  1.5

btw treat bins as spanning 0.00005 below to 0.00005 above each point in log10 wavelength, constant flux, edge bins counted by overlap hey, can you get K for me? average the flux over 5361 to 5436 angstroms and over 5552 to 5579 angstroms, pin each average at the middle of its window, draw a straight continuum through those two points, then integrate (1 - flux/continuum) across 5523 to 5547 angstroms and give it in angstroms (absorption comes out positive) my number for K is 1.58 angstroms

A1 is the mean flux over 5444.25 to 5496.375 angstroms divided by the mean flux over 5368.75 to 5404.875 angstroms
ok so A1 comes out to 0.92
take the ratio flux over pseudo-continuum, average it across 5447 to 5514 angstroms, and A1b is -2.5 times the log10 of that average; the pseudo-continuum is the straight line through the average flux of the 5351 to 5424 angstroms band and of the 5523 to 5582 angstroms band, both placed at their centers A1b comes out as 0.10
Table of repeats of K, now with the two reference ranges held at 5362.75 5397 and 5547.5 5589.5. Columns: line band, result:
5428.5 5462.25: 1.8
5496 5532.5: 1.4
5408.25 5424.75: -1.8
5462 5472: 0.4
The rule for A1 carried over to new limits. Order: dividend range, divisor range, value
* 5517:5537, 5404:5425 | 0.89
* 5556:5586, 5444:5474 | 1.12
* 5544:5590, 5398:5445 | 0.91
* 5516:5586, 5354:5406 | 0.97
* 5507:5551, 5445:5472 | 1.10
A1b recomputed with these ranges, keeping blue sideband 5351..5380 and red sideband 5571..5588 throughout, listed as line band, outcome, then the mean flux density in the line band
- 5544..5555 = 0.08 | 11.2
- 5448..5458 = 0.27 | 9.54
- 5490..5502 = 0.08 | 11.3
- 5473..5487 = 0.12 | 10.9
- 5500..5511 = 0.09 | 11.2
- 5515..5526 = 0.01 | 12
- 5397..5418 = 0.02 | 12.1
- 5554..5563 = 0.03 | 11.8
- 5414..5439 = -0.10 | 13.4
